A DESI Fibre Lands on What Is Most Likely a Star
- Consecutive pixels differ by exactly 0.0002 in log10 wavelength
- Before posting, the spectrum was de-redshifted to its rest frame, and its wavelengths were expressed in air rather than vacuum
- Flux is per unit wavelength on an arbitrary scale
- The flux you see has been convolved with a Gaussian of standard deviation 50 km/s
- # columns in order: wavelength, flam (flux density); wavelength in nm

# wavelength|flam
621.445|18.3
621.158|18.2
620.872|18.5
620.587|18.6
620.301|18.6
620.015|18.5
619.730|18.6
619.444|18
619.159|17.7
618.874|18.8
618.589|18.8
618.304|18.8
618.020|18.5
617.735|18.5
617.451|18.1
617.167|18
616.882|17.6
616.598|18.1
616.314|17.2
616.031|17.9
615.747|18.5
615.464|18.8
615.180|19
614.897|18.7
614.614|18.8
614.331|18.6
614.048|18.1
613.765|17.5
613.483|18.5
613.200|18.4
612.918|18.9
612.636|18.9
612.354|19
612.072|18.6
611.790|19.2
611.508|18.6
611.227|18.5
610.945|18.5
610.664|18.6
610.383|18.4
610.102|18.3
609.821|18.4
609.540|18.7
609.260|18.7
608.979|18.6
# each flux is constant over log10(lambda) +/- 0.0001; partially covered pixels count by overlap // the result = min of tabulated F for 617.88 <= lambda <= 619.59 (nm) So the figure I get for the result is 17.7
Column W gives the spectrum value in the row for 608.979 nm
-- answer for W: 18.6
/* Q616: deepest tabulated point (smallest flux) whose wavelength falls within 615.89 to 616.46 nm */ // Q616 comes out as 17.2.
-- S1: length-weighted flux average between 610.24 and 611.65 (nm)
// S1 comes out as 18.5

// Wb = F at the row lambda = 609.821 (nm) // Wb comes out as 18.4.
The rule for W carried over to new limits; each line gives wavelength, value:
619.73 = 18.6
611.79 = 19.2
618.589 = 18.8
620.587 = 18.6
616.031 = 17.9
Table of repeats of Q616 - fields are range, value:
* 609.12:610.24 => 18.3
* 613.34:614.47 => 17.5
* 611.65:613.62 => 18.4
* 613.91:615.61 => 18.1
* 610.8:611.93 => 18.5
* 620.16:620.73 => 18.6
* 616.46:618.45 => 17.6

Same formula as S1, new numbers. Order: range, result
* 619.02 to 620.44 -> 18.3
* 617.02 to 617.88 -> 18.2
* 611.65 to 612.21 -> 18.9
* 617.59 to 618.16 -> 18.5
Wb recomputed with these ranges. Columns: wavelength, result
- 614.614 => 18.8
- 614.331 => 18.6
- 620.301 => 18.6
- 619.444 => 18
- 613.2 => 18.4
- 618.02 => 18.5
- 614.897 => 18.7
